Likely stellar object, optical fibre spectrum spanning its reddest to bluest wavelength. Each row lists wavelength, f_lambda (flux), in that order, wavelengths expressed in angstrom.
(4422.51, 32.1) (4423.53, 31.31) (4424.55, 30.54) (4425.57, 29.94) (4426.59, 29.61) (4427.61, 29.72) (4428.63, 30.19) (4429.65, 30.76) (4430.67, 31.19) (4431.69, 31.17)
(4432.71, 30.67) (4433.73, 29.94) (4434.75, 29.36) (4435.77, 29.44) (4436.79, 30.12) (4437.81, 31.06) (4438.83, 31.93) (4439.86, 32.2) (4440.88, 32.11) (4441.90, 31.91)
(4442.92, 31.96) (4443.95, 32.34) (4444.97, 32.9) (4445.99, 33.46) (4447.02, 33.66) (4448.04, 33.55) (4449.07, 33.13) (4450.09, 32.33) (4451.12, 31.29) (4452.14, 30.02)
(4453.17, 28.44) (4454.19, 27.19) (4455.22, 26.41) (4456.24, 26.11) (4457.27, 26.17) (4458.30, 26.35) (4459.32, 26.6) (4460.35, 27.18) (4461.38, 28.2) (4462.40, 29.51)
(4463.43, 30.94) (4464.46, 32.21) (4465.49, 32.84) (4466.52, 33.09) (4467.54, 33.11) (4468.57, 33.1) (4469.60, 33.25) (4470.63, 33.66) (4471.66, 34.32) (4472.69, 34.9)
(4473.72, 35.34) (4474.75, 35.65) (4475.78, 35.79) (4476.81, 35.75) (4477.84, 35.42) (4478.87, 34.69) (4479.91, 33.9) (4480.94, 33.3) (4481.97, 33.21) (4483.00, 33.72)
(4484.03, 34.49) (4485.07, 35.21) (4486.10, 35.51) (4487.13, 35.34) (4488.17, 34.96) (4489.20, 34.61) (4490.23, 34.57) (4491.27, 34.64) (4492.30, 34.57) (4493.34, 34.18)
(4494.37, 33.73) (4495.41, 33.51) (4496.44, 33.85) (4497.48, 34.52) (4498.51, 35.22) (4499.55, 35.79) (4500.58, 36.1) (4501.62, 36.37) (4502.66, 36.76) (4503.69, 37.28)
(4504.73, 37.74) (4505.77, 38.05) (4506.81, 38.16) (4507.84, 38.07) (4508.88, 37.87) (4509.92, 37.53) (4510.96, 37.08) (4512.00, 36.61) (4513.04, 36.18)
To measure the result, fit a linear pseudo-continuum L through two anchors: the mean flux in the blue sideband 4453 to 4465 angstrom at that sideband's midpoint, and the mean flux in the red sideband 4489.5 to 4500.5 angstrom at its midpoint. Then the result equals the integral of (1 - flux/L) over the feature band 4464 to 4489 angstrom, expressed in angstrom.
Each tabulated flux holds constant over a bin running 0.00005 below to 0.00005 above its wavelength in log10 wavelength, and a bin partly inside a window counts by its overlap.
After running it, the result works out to -2.5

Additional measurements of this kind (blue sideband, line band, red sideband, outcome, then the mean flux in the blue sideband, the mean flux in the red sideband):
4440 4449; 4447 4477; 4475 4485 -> 2.12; 32.7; 34.5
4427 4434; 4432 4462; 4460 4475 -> 1.12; 30.5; 32.5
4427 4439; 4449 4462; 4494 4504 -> 1.55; 30.4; 35.3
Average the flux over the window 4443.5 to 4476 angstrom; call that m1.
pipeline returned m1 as 31.3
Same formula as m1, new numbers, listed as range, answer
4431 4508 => 32.9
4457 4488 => 32.8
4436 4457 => 31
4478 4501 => 34.5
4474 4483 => 34.7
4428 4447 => 31.3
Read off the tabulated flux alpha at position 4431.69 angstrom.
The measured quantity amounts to 31.17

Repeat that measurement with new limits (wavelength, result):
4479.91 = 33.9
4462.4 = 29.51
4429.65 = 30.76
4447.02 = 33.66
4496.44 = 33.85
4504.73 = 37.74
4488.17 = 34.96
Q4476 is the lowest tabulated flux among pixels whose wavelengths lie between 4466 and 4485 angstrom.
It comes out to 33.09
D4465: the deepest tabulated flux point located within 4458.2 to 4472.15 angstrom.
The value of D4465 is 26.35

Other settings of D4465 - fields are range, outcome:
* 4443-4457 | 26.11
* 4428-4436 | 29.36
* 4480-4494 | 33.21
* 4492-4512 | 33.51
